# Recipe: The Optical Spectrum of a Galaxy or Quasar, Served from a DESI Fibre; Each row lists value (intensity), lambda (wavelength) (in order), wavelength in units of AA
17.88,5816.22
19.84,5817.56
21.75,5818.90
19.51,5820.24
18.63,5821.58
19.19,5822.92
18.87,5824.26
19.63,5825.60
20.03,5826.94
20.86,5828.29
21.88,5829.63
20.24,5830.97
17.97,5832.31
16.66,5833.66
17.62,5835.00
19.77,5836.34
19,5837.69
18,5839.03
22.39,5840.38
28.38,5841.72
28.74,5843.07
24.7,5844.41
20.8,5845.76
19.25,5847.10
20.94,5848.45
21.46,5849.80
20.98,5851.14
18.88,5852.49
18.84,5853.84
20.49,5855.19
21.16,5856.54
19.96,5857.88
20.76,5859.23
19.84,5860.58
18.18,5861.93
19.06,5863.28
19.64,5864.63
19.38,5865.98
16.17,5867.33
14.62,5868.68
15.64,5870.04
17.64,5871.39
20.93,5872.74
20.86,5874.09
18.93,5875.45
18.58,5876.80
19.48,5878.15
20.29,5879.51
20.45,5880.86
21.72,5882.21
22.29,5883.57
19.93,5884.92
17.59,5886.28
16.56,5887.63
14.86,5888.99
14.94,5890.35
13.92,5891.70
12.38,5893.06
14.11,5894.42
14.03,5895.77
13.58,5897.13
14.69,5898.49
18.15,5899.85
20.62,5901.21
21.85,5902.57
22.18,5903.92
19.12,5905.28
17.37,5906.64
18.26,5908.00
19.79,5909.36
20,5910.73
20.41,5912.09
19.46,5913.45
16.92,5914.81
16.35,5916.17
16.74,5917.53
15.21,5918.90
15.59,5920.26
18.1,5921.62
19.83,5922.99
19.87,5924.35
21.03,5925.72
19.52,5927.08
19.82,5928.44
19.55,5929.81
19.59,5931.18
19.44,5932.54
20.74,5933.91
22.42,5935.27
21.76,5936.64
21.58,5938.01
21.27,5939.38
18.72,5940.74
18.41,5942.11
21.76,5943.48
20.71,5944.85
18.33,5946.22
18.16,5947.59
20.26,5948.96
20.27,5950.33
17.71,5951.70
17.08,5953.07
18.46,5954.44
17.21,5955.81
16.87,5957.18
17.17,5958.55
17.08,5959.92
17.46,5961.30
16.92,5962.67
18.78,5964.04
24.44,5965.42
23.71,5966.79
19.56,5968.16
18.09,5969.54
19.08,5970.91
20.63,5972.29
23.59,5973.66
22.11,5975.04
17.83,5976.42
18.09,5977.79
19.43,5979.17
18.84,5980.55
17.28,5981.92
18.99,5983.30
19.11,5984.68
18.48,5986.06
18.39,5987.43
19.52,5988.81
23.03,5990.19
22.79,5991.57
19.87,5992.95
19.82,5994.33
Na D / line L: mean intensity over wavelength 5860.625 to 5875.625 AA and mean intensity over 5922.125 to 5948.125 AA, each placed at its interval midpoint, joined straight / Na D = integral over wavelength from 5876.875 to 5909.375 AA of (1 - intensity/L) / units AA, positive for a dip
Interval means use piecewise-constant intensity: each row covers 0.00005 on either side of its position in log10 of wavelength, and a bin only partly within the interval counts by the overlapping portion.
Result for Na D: 2.00 AA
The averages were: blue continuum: 18.3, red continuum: 20.1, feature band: 17.8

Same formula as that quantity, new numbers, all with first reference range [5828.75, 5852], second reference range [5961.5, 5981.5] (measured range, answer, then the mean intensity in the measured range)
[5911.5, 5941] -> 1.6 AA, 19.3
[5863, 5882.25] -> 1.9 AA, 18.8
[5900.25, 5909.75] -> 0.3 AA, 19.9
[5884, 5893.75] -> 2.3 AA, 15.9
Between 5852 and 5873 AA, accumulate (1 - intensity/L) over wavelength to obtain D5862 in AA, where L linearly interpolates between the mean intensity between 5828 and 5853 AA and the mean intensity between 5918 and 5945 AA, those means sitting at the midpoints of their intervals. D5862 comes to 1.9 AA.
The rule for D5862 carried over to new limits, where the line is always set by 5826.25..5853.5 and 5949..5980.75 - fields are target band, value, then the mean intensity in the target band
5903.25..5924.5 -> 1.57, 18.4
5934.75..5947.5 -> -0.59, 20.4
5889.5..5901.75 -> 3.06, 15.1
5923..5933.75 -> -0.11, 19.9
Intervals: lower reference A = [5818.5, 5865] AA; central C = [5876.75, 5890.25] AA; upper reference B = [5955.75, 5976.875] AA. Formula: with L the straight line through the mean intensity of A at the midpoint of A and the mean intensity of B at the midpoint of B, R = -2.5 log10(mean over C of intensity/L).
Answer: 0.06 mag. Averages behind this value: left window 20.4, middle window 19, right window 19.5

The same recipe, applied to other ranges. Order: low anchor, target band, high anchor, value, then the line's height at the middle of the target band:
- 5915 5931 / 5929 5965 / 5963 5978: 0.01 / 19.4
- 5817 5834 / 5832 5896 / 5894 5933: 0.00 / 19.1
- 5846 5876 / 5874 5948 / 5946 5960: 0.00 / 18.6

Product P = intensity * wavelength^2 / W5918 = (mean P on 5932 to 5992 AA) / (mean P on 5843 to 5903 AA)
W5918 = 1.08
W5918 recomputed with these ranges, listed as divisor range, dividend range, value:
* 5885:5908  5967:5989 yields 1.19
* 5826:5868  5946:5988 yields 0.97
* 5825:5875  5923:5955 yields 1.02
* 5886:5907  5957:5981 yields 1.20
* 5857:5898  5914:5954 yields 1.09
